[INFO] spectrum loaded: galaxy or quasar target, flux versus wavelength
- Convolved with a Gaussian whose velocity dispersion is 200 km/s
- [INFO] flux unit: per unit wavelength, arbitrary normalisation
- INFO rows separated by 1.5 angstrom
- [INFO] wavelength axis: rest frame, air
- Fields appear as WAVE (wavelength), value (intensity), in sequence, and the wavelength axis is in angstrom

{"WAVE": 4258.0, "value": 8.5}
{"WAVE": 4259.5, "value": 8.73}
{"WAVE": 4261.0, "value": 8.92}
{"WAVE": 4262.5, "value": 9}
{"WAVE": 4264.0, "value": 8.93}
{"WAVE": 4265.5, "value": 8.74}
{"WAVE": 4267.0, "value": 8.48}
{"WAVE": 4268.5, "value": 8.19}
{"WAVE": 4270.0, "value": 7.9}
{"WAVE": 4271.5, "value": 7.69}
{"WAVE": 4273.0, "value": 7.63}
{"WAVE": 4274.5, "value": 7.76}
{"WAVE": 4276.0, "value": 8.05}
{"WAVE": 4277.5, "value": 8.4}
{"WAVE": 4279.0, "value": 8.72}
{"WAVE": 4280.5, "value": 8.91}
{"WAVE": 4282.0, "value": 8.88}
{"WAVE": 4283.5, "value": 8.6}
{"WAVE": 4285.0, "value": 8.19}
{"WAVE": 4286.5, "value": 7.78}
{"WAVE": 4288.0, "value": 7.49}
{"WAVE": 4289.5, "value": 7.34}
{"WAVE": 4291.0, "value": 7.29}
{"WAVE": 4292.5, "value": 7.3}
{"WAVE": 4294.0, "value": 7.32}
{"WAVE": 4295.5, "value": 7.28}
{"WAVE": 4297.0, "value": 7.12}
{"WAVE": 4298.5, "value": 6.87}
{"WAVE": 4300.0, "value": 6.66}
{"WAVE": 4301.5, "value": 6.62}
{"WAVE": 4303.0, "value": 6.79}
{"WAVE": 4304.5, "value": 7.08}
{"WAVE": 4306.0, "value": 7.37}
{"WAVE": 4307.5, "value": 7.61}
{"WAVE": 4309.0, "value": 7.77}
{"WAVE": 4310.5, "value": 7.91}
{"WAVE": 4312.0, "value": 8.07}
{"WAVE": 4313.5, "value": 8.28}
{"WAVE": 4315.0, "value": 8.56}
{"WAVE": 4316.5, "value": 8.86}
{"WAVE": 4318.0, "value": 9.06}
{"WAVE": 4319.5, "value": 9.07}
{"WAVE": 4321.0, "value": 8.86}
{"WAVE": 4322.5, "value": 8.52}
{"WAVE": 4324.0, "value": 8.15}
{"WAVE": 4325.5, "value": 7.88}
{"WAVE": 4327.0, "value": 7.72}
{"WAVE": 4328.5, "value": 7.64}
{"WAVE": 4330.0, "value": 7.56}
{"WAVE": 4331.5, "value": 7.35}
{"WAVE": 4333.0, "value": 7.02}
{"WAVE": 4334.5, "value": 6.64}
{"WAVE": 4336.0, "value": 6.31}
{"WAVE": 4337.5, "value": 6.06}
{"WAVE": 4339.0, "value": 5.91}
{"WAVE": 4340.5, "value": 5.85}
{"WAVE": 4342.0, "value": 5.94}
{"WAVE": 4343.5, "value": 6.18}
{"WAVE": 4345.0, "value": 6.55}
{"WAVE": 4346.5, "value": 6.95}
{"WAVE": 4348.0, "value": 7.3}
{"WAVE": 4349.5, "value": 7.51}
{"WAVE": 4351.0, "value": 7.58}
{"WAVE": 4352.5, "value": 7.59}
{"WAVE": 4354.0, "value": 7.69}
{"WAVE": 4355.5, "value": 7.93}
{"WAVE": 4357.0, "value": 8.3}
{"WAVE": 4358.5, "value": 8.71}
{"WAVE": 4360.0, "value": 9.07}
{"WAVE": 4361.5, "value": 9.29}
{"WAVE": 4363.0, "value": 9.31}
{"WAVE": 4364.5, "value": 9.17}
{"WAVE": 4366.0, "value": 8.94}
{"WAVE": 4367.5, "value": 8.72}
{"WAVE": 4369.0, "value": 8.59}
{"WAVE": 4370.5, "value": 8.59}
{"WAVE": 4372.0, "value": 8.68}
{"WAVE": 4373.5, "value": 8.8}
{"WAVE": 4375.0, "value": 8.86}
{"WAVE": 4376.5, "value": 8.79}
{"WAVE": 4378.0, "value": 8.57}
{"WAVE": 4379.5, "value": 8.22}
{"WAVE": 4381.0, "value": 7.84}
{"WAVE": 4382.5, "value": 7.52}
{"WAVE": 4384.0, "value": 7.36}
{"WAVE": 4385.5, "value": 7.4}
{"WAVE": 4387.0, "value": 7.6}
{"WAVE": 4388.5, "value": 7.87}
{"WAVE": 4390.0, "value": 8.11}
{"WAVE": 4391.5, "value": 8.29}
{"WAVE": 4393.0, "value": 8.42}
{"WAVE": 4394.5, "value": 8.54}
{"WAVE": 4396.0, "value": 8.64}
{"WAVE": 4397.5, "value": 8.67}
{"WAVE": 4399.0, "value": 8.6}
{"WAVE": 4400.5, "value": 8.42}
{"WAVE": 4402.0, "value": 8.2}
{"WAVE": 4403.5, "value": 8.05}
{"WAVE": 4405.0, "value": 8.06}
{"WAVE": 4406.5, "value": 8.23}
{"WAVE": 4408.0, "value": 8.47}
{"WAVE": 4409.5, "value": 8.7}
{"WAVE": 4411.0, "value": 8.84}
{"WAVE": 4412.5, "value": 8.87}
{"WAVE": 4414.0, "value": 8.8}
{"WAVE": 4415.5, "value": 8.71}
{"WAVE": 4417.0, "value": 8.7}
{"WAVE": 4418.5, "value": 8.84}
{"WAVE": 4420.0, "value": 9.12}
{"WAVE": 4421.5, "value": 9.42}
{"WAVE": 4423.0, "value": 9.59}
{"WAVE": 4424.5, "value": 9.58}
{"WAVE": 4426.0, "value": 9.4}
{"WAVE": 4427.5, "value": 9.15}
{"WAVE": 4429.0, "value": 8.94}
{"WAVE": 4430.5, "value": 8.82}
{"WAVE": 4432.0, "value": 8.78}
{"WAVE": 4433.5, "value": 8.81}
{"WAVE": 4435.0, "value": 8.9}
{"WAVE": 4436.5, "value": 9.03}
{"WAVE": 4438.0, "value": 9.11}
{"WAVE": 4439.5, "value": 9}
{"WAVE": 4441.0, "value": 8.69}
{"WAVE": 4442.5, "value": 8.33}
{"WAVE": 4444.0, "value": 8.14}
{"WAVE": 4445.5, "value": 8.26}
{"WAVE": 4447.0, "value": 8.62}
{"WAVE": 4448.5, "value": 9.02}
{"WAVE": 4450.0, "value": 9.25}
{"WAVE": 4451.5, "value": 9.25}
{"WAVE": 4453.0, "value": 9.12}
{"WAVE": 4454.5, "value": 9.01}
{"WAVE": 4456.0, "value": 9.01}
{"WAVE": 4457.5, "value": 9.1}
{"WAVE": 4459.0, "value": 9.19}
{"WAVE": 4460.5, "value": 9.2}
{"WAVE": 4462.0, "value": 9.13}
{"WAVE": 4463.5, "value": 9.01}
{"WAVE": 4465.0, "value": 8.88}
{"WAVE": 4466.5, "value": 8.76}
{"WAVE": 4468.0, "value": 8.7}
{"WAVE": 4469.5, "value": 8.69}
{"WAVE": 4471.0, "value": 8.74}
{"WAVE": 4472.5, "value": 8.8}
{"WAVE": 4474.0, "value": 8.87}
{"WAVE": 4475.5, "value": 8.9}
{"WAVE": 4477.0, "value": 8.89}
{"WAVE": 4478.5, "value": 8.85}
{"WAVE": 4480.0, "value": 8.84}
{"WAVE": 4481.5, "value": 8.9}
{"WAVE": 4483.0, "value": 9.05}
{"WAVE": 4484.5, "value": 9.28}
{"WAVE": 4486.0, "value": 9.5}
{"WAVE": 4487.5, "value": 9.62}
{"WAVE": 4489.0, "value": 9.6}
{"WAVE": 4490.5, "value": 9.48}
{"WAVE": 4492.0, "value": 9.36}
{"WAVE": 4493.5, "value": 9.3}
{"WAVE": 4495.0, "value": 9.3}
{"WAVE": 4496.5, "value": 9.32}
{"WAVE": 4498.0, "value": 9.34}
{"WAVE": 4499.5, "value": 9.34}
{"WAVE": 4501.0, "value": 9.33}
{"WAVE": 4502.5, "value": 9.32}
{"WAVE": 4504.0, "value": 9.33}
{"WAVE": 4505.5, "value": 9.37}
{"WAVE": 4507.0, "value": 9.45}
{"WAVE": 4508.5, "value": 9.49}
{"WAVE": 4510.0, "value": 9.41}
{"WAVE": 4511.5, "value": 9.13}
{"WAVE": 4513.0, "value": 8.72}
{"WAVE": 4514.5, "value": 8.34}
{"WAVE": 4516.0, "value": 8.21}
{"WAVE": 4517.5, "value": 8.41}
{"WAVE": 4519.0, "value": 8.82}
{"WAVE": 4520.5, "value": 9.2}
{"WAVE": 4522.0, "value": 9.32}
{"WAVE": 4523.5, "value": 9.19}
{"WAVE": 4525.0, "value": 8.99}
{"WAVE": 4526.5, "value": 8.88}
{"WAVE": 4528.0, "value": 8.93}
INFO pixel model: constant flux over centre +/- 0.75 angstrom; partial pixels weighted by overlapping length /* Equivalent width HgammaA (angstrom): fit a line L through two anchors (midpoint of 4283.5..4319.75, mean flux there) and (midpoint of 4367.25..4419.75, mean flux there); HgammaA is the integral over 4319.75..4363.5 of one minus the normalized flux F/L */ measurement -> 2.6 angstrom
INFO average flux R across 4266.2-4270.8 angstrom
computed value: 8.19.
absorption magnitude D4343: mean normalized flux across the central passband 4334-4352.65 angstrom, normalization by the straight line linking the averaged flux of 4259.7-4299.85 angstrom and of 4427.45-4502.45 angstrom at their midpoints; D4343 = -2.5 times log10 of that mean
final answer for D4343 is 0.25 mag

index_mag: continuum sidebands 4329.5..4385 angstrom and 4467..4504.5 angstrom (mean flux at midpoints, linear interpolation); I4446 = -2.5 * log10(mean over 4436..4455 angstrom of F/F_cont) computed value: -0.01 mag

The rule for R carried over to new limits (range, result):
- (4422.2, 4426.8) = 9.52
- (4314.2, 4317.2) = 8.7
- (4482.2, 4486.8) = 9.28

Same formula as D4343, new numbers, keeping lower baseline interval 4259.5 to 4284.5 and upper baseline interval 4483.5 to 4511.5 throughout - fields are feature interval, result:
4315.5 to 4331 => 0.04 mag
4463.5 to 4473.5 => 0.06 mag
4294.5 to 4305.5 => 0.23 mag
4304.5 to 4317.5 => 0.08 mag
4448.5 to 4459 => 0.01 mag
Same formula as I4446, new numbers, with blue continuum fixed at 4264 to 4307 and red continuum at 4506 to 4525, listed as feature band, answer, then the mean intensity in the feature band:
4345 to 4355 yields 0.10 mag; 7.38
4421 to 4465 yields -0.05 mag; 8.99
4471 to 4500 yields -0.04 mag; 9.17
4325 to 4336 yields 0.10 mag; 7.32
